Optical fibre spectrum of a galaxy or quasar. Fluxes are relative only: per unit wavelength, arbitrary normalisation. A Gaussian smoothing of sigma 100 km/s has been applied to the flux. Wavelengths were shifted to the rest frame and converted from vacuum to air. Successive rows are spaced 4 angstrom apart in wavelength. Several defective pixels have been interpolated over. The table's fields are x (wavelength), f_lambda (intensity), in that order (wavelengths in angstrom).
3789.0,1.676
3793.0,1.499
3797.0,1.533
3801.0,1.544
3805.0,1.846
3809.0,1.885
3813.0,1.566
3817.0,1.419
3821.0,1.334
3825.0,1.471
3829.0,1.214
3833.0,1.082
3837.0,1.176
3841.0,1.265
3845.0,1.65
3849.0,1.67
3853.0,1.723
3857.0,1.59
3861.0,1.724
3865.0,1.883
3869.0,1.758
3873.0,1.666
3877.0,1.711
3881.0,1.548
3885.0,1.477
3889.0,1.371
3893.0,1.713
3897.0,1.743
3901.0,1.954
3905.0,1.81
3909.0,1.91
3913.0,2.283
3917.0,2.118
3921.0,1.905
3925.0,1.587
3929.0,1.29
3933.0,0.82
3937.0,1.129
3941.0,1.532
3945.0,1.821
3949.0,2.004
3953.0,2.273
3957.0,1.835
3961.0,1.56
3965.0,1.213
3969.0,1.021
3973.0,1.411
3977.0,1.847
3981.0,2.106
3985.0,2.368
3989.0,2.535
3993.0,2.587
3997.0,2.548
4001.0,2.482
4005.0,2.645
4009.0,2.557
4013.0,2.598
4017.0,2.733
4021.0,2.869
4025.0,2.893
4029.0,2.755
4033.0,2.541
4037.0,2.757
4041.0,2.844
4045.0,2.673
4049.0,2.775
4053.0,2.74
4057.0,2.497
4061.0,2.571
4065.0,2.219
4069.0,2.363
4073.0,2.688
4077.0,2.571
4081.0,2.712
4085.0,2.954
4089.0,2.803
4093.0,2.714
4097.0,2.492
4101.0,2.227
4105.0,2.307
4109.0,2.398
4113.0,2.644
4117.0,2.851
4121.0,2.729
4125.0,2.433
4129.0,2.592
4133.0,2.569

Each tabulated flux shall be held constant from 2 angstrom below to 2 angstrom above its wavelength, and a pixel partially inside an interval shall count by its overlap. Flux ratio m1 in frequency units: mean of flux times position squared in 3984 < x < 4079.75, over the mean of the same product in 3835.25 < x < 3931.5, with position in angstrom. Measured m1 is 1.7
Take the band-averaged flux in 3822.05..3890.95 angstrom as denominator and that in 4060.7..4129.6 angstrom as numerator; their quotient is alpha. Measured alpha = 1.68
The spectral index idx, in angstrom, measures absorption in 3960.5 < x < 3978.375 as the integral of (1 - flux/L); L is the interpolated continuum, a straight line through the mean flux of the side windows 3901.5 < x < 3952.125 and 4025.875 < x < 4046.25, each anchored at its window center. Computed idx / 6.1 angstrom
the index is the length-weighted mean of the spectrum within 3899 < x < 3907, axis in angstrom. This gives 1.88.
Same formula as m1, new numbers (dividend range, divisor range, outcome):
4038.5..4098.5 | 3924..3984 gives 1.77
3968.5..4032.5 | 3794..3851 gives 1.79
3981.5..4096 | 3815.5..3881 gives 1.90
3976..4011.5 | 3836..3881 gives 1.60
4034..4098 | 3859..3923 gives 1.62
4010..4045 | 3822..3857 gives 2.13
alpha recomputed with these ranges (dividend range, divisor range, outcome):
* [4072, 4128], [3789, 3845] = 1.78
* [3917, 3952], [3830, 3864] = 1.05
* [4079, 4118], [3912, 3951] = 1.59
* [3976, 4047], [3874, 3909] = 1.54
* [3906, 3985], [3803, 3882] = 1.08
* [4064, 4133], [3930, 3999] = 1.44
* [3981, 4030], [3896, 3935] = 1.50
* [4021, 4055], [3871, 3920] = 1.55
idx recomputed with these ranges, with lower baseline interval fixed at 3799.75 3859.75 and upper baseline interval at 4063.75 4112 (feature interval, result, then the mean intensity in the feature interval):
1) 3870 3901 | 1.7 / 1.63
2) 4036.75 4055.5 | -3.0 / 2.75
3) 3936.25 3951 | 2.2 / 1.66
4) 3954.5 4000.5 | 3.8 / 1.93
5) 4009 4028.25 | -4.1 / 2.75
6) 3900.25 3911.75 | -0.7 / 1.91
